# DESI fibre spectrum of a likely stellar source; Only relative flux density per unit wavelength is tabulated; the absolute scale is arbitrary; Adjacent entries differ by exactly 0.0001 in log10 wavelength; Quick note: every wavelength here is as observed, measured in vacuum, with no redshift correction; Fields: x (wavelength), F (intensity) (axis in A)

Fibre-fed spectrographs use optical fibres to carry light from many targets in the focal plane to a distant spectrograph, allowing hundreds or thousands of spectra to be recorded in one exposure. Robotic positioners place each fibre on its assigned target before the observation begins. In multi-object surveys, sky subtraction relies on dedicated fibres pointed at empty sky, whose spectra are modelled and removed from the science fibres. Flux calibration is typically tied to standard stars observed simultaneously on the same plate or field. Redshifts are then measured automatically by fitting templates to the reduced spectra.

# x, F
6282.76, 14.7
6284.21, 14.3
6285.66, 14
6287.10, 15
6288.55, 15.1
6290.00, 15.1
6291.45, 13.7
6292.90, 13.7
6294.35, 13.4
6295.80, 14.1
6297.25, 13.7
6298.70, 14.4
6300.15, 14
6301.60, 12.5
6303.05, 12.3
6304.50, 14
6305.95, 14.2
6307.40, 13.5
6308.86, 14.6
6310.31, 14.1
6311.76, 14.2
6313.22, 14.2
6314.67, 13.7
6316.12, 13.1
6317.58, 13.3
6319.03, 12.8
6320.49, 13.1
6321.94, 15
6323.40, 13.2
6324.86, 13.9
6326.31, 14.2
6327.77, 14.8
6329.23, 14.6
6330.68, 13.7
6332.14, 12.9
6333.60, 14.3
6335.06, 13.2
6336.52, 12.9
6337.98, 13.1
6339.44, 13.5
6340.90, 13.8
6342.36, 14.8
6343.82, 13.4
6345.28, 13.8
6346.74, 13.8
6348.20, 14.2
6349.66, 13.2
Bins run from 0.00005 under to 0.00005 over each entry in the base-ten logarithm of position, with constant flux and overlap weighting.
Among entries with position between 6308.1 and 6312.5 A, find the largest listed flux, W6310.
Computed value 14.6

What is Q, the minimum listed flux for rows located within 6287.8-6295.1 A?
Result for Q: 13.4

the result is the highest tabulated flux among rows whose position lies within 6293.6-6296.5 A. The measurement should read 14.1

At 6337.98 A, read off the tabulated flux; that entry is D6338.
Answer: 13.1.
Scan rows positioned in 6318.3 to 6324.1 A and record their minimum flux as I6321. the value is 12.8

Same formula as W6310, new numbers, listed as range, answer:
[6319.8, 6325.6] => 15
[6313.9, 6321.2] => 13.7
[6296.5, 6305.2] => 14.4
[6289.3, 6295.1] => 15.1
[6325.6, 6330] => 14.8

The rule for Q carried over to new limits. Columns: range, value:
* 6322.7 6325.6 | 13.2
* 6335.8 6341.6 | 12.9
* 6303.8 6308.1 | 13.5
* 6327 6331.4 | 13.7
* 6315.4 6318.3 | 13.1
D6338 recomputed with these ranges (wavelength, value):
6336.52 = 12.9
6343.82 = 13.4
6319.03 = 12.8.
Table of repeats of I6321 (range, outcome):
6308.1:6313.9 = 14.1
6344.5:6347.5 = 13.8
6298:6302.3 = 12.5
